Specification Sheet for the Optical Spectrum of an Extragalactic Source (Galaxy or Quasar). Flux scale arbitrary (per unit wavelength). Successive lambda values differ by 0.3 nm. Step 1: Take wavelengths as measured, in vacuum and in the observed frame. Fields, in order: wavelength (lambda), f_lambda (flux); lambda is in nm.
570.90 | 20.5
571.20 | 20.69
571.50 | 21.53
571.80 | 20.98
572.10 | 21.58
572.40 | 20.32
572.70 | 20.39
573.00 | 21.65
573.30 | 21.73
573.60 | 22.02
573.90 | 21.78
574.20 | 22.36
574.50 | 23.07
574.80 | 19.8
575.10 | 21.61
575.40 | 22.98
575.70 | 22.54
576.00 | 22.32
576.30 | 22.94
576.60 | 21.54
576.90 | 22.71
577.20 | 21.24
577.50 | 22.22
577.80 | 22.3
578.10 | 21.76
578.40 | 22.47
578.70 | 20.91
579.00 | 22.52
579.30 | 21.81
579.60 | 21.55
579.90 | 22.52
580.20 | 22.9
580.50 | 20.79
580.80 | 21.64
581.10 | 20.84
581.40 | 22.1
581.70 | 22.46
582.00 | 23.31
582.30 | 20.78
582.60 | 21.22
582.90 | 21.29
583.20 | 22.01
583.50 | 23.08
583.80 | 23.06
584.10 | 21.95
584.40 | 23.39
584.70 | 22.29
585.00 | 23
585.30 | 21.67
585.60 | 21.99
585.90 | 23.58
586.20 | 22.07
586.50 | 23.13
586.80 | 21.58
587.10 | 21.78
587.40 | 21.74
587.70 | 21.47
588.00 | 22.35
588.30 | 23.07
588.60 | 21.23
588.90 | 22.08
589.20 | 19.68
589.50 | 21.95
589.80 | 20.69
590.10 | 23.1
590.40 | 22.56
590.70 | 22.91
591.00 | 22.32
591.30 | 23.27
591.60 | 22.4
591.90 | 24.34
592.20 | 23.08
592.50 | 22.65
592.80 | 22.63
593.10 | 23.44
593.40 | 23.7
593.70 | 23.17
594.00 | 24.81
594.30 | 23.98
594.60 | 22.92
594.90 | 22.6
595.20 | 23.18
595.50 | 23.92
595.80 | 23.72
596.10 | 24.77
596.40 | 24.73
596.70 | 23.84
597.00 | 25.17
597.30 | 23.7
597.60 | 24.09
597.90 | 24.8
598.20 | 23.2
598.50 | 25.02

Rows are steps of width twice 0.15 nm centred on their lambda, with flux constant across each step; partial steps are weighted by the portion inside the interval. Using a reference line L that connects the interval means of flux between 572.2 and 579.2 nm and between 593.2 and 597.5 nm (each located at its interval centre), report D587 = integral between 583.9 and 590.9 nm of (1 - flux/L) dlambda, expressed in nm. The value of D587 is 0.28 nm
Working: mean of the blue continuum 21.9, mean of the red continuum 23.9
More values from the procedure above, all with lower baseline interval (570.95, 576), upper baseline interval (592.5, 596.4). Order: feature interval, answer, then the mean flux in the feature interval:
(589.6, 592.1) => 0.06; 22.7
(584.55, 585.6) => 0.02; 22.3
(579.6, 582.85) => 0.07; 21.8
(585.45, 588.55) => 0.08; 22.2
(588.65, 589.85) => 0.10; 21.1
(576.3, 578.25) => -0.01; 22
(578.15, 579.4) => 0.01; 21.9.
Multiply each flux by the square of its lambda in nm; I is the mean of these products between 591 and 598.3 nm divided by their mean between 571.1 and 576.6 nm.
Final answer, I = 1.17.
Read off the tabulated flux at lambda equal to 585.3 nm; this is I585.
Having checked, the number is 21.67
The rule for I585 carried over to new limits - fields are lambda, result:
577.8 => 22.3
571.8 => 20.98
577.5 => 22.22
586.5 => 23.13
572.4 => 20.32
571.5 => 21.53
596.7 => 23.84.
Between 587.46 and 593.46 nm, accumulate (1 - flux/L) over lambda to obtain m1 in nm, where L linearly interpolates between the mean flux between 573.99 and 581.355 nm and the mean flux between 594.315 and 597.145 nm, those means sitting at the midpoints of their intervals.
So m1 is 0.23 nm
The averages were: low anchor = 22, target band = 22.4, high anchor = 23.9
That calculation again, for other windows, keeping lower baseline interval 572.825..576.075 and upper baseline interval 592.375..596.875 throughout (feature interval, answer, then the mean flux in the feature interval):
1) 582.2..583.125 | 0.06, 21.2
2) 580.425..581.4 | 0.05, 21.3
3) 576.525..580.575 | 0.06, 22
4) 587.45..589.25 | 0.10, 21.8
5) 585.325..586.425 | 0.02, 22.5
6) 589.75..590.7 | 0.04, 22.4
